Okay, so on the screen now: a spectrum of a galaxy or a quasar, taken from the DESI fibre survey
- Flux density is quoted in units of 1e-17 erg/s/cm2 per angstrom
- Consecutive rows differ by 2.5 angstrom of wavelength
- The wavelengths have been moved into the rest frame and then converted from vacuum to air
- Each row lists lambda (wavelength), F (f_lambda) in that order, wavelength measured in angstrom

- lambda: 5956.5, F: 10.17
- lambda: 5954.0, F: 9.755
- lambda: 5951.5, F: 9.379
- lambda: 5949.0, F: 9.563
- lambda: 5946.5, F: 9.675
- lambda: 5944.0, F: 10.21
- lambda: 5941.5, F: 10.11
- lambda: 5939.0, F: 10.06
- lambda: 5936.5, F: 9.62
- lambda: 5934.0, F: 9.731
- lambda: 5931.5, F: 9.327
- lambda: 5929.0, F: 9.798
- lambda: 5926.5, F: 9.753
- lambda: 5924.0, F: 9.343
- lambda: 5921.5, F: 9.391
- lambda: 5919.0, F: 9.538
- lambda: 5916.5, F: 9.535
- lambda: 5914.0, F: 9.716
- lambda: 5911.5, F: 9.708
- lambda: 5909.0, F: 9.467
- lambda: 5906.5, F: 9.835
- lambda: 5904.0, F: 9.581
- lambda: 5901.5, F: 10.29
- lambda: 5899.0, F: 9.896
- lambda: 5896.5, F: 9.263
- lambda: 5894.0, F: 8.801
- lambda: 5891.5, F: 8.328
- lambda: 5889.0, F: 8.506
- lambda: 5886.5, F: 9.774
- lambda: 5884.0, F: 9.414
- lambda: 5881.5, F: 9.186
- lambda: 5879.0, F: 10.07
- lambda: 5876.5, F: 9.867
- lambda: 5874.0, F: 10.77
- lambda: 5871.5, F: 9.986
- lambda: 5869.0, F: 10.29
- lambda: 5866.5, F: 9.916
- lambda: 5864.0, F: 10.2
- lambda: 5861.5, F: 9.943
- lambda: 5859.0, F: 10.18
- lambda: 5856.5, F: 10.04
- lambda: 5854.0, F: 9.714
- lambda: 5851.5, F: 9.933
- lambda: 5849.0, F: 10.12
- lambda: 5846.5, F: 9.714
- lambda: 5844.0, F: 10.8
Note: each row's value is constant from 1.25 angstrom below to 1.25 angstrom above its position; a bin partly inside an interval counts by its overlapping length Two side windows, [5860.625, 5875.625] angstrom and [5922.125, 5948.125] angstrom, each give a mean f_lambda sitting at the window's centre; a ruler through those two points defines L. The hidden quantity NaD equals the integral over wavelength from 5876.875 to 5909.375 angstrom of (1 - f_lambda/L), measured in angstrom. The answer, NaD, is 1.9 angstrom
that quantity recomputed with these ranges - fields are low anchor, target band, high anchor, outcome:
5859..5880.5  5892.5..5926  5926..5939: 1.0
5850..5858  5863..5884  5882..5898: -1.2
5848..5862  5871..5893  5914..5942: 0.8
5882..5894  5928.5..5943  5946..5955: -0.5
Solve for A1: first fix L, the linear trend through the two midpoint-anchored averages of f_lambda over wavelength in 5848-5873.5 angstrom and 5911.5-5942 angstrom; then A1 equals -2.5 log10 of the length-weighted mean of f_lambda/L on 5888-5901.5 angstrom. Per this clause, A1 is 0.09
